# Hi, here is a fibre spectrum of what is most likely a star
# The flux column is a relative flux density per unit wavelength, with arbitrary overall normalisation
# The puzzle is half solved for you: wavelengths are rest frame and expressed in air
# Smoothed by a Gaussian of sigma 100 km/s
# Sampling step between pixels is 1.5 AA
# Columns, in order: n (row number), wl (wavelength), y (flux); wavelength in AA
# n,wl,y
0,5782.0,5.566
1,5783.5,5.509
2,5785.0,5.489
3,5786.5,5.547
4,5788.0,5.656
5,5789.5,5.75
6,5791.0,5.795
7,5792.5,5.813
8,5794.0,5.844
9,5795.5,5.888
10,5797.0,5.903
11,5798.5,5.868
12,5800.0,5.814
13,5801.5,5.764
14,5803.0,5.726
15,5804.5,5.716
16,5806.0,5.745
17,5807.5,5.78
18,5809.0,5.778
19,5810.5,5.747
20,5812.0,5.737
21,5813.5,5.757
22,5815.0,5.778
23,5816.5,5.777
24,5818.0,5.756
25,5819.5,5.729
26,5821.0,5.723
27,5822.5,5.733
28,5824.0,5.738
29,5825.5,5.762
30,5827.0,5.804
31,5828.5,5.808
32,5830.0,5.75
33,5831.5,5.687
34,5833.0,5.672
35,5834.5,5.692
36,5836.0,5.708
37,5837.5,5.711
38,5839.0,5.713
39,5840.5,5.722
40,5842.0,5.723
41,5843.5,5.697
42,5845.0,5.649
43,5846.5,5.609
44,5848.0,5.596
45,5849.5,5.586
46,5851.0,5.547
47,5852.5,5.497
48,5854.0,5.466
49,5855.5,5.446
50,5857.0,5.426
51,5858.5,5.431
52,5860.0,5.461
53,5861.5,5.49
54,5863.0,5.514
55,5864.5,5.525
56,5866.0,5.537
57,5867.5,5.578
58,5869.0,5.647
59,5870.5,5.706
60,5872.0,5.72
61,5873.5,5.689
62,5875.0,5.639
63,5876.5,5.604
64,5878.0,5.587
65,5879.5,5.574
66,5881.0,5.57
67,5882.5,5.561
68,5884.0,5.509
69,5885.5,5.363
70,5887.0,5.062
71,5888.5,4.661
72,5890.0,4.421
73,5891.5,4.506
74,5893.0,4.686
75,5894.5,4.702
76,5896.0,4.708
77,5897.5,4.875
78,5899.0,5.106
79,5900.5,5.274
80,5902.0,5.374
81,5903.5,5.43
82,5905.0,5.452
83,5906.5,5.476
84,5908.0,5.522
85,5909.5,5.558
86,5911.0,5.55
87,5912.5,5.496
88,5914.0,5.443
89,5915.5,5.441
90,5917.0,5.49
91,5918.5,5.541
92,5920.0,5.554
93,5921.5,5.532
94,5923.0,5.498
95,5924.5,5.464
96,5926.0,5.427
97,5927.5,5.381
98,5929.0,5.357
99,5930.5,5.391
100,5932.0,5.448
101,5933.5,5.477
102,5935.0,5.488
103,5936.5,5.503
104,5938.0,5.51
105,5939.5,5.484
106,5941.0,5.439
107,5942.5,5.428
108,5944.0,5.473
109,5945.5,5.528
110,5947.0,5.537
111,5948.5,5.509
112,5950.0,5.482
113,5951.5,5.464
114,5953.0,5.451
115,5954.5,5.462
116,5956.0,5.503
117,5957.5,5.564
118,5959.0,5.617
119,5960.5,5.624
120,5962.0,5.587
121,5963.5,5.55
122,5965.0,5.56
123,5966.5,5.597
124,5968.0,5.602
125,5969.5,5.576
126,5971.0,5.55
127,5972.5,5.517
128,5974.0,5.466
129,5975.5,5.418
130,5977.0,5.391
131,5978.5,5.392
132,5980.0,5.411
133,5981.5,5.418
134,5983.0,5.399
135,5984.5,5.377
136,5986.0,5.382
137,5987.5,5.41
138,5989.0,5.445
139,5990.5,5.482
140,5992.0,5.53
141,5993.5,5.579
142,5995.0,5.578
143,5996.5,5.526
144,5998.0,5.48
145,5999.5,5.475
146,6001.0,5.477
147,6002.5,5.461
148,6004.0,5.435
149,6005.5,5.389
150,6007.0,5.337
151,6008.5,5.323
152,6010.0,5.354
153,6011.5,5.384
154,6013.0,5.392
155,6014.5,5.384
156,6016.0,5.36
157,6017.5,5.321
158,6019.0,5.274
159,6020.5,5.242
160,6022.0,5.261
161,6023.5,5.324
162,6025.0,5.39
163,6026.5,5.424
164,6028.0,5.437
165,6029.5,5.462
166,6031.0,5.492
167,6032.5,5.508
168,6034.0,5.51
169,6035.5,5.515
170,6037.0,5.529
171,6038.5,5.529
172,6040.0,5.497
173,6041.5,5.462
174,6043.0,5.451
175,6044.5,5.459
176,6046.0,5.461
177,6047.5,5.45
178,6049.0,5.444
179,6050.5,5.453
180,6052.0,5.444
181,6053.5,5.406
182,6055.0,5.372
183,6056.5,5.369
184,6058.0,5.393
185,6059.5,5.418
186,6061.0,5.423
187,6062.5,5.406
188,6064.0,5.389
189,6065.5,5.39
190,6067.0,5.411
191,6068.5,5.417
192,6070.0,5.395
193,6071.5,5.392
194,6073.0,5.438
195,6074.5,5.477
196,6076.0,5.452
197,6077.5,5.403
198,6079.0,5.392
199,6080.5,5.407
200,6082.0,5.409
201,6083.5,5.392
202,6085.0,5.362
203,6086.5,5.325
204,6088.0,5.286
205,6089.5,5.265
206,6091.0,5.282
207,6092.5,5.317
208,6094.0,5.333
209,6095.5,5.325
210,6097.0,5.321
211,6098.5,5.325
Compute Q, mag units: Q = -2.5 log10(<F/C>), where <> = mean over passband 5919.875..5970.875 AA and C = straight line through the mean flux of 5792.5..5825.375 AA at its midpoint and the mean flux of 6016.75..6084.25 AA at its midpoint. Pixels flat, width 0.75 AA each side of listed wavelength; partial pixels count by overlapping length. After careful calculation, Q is 0.01 mag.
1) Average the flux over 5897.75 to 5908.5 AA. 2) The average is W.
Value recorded 5.35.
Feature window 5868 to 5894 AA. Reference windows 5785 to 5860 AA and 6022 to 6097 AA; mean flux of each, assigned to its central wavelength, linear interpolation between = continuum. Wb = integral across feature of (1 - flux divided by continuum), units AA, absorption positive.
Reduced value 1.4 AA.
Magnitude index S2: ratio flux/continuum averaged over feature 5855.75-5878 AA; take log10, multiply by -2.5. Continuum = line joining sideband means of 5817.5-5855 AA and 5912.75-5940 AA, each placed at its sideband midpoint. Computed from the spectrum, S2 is 0.01 mag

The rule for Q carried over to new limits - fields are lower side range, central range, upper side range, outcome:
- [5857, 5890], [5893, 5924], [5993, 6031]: 0.02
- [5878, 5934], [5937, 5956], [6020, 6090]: -0.03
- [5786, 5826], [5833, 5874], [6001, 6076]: 0.02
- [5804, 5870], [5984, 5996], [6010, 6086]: 0.00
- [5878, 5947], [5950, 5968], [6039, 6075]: -0.04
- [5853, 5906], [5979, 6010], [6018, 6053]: -0.01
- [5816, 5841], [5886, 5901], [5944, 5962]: 0.17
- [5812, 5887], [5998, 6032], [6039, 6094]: 0.01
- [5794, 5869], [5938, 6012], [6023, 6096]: 0.01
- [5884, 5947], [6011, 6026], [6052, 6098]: 0.00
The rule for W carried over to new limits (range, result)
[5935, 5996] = 5.49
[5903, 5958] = 5.48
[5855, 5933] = 5.37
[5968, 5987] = 5.45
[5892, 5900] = 4.82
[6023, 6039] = 5.47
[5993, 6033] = 5.41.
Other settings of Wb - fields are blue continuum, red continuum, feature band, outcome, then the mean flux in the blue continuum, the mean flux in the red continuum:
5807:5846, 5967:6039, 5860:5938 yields 3.27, 5.73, 5.44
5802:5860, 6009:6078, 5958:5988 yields 0.06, 5.68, 5.42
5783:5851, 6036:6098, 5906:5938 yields 0.64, 5.73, 5.4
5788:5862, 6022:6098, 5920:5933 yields 0.30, 5.7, 5.41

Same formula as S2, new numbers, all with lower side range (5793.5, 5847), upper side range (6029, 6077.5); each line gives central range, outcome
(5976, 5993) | 0.02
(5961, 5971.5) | 0.00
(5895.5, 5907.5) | 0.08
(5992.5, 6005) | 0.00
